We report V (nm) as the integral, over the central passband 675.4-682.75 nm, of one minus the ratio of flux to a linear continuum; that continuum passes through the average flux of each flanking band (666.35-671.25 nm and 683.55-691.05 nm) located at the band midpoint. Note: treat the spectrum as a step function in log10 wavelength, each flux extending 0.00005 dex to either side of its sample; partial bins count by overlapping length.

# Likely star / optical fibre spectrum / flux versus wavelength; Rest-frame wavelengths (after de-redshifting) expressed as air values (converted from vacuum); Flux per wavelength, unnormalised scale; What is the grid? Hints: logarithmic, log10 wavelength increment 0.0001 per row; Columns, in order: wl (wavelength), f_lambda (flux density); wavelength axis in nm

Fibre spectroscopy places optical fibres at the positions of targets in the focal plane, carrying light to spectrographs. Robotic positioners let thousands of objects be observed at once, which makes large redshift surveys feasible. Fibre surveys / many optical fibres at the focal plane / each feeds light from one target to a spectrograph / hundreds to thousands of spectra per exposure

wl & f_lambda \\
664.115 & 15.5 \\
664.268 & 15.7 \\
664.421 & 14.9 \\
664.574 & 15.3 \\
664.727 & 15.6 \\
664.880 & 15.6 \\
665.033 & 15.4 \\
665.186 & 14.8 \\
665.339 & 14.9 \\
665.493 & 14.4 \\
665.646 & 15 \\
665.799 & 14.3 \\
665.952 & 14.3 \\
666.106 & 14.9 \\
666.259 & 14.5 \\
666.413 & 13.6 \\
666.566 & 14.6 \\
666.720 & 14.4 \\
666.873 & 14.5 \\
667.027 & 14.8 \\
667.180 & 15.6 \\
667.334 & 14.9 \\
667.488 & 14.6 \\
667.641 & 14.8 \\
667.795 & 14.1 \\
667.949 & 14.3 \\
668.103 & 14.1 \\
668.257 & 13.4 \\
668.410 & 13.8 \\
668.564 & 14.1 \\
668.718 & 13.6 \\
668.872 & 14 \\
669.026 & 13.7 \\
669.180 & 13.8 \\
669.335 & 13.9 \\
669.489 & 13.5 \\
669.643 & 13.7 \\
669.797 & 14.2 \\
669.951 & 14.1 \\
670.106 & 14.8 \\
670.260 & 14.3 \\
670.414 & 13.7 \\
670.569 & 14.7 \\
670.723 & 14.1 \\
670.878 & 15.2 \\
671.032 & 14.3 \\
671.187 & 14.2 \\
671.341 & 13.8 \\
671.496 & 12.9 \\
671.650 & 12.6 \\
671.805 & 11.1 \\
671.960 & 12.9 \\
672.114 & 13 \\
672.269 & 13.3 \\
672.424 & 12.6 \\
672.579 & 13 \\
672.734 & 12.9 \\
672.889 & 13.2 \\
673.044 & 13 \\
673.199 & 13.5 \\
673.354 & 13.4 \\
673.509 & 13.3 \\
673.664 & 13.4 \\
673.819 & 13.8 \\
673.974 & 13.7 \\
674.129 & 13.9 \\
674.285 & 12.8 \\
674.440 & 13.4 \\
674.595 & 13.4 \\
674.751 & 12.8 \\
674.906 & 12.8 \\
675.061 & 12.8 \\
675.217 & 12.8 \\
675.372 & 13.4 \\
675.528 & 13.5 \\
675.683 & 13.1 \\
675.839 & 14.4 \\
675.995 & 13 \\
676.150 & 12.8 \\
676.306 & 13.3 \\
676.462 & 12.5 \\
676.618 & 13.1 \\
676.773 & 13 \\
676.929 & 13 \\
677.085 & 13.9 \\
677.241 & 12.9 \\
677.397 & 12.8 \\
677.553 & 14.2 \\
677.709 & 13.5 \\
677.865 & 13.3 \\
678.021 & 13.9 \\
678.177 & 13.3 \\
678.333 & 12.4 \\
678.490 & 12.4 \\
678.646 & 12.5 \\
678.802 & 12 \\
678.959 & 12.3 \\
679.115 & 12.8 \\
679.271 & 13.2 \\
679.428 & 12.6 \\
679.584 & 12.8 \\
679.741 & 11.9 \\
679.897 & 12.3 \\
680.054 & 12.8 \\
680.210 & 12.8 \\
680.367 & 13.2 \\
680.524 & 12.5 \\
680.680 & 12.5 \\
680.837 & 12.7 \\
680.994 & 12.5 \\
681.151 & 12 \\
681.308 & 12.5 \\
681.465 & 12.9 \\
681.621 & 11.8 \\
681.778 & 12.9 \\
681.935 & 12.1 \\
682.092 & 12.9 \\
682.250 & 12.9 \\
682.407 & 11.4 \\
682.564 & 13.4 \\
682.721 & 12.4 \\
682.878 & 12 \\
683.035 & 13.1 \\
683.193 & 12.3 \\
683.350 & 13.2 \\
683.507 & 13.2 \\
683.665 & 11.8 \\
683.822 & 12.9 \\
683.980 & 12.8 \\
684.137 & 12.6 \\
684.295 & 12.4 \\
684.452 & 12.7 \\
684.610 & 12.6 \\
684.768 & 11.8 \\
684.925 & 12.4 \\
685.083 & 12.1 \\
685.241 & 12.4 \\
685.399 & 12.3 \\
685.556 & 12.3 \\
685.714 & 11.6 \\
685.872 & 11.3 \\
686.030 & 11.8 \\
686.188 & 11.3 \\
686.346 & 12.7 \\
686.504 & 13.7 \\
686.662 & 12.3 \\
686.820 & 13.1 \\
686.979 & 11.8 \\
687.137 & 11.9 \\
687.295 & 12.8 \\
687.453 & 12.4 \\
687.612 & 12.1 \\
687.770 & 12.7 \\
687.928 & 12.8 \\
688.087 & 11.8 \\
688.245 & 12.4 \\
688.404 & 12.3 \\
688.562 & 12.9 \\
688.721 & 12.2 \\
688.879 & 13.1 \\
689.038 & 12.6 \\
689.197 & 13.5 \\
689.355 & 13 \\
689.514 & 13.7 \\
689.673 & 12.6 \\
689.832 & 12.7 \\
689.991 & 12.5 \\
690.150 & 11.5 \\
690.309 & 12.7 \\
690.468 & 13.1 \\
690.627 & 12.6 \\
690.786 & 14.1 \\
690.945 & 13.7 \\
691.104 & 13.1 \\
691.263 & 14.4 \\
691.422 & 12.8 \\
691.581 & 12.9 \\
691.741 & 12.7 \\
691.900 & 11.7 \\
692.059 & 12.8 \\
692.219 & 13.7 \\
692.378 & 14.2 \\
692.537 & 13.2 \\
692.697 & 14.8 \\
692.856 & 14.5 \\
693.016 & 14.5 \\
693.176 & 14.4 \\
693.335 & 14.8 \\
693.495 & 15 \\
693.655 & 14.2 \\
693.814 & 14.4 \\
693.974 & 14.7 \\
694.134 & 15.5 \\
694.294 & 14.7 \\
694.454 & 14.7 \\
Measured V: 0.25 nm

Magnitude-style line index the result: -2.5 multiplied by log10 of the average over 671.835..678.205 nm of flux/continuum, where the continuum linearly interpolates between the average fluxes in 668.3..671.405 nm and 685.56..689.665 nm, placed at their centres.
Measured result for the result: 0.03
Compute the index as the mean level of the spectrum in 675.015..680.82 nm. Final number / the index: 13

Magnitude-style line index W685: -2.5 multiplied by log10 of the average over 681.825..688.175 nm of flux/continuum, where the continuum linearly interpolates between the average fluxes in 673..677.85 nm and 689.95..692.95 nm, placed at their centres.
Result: 0.07 mag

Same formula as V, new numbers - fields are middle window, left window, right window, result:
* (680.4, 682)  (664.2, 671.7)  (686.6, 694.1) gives 0.140 nm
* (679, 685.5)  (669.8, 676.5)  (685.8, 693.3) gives 0.285 nm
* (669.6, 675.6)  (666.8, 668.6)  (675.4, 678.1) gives 0.165 nm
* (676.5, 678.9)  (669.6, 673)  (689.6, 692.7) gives 0.060 nm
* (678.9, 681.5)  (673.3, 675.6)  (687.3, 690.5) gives 0.083 nm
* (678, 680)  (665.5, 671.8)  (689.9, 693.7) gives 0.180 nm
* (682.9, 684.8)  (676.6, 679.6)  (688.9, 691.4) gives 0.059 nm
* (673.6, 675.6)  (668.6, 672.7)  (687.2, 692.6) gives 0.032 nm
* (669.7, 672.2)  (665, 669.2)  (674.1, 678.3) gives 0.030 nm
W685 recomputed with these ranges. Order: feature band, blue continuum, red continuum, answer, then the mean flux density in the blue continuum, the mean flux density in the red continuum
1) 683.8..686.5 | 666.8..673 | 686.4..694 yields 0.09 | 13.8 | 13.1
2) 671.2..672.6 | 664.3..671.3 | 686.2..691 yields 0.10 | 14.4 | 12.7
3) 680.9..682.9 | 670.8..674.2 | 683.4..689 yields 0.02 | 13.3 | 12.4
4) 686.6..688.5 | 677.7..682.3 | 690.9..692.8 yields 0.06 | 12.7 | 13.3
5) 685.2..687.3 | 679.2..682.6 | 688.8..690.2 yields 0.04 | 12.6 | 12.8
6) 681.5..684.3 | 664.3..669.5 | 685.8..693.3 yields 0.07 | 14.5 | 12.9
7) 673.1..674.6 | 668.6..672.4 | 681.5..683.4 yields -0.01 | 13.7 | 12.5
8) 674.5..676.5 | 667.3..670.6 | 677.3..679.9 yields 0.01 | 14.1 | 12.9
